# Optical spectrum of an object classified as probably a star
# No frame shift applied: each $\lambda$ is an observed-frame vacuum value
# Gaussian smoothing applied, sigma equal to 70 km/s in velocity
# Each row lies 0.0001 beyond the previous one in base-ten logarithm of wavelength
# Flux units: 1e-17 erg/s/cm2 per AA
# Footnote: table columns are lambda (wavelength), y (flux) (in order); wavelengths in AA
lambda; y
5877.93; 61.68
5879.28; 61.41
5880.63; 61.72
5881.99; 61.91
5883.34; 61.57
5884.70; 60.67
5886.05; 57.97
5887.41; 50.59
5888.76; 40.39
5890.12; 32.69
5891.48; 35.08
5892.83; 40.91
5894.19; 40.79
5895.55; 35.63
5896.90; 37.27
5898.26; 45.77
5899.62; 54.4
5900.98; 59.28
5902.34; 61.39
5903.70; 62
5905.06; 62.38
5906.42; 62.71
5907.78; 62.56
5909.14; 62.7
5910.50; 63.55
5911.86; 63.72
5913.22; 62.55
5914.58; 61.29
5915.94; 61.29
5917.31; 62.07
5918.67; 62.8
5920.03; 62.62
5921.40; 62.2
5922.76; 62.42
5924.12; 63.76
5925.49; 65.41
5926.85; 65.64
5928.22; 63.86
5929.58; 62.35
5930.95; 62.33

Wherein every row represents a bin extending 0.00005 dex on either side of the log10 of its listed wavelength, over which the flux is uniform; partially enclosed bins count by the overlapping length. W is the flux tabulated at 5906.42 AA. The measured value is 62.71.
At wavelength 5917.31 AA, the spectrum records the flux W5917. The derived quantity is 62.07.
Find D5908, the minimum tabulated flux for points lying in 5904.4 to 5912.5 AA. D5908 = 62.38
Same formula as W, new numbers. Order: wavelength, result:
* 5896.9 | 37.27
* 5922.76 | 62.42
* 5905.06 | 62.38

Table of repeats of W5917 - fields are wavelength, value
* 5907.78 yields 62.56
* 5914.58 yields 61.29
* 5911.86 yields 63.72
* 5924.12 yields 63.76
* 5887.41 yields 50.59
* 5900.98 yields 59.28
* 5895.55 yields 35.63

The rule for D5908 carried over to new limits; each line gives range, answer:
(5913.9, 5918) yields 61.29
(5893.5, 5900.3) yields 35.63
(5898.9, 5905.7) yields 54.4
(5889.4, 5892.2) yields 32.69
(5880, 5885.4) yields 60.67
